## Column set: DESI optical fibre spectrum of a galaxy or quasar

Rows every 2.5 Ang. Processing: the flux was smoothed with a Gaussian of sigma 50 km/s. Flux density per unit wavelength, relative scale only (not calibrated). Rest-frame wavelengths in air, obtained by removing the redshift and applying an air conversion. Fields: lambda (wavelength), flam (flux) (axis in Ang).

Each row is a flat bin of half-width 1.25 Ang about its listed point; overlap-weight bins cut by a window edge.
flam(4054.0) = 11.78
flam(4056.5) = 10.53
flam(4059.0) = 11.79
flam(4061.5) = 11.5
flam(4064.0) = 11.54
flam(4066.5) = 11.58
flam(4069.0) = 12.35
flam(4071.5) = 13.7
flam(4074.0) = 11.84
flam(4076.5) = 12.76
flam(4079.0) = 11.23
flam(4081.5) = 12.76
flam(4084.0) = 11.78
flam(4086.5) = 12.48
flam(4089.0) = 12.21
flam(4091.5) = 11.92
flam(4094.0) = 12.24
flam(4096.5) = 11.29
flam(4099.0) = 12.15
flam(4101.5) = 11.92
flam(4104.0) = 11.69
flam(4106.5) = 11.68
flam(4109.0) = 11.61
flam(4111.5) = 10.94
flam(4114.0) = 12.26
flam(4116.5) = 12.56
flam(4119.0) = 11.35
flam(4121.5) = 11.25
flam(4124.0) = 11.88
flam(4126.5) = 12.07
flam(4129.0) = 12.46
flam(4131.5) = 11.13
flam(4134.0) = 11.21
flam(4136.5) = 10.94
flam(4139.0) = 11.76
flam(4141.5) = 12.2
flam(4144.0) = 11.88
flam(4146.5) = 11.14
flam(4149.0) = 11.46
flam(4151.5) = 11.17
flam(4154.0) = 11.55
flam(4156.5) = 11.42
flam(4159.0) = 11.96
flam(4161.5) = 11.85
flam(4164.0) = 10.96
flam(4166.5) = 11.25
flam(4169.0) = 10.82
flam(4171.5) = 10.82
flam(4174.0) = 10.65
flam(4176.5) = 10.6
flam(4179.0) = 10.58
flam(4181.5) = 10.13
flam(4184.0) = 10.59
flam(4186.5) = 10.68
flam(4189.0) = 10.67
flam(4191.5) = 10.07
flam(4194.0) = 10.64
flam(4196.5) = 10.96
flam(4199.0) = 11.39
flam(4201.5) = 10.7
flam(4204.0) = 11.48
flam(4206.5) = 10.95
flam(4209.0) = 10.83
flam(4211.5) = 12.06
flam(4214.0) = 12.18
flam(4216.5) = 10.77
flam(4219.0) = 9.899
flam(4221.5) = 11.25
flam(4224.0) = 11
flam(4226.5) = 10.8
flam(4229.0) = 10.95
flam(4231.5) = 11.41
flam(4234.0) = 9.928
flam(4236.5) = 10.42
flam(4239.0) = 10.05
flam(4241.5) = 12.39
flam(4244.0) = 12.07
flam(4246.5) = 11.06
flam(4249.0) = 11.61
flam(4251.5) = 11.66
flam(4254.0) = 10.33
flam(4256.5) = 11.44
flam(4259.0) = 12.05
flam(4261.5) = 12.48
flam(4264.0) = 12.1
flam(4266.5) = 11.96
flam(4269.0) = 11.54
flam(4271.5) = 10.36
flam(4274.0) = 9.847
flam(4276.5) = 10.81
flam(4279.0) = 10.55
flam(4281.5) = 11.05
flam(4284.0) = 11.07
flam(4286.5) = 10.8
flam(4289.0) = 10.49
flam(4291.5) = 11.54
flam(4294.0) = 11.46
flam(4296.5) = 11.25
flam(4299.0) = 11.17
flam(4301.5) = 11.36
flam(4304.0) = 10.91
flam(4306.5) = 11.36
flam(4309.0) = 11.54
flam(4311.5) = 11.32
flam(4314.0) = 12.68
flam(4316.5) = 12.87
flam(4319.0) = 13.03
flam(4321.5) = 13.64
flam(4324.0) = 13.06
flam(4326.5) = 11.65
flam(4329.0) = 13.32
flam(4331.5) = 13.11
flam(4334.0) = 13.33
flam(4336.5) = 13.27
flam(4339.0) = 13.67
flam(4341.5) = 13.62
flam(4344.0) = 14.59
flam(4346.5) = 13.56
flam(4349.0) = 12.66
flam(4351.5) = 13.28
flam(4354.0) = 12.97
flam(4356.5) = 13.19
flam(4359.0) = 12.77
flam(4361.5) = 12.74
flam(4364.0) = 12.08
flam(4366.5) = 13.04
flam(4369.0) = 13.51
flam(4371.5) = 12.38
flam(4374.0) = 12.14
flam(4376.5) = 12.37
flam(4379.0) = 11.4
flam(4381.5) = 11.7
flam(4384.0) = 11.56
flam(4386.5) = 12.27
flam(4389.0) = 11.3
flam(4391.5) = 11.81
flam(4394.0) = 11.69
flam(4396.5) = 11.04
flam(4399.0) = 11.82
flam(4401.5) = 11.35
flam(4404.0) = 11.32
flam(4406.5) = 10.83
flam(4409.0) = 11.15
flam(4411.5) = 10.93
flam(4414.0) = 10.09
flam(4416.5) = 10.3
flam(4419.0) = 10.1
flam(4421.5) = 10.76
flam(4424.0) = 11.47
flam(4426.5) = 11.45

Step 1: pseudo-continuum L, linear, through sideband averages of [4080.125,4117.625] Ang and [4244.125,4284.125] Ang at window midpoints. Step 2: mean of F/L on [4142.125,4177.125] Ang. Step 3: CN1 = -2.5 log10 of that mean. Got 0.04 mag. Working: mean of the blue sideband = 12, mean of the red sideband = 11.3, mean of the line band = 11.3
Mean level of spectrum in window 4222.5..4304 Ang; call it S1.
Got 11.2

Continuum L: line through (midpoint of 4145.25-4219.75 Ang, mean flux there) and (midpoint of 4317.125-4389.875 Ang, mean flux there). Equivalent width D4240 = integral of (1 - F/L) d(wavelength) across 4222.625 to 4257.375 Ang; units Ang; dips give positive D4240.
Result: 1.6 Ang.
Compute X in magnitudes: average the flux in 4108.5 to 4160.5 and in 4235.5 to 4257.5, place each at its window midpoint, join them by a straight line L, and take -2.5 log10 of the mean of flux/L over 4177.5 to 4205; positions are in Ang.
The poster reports 0.07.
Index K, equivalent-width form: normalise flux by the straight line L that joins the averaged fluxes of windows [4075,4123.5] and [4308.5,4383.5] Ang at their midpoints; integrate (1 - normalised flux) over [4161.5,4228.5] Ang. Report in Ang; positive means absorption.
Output 7.4 Ang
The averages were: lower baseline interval 11.9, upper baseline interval 12.8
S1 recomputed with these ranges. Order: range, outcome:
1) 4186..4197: 10.6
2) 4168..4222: 10.8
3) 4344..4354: 13.3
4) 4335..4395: 12.7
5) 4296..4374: 12.7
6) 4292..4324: 11.9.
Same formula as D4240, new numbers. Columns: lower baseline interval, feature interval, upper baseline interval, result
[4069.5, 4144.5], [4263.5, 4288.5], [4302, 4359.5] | 3.3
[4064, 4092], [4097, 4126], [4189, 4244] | 0.4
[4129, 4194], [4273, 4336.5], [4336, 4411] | 1.0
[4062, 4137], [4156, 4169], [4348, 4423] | 0.5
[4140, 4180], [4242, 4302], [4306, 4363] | 5.2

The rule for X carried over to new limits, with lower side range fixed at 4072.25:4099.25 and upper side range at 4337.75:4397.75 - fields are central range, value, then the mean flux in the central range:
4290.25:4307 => 0.105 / 11.3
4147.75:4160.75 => 0.062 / 11.5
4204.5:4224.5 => 0.108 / 11.1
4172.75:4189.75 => 0.161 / 10.6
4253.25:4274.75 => 0.089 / 11.4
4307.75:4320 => 0.017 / 12.3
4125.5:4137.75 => 0.056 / 11.6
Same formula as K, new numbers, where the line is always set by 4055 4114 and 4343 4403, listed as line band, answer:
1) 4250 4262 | 0.6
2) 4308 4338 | -1.1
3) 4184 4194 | 1.3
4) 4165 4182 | 1.9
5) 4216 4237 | 2.4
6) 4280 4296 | 1.5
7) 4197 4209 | 1.0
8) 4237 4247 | 0.7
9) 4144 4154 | 0.5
